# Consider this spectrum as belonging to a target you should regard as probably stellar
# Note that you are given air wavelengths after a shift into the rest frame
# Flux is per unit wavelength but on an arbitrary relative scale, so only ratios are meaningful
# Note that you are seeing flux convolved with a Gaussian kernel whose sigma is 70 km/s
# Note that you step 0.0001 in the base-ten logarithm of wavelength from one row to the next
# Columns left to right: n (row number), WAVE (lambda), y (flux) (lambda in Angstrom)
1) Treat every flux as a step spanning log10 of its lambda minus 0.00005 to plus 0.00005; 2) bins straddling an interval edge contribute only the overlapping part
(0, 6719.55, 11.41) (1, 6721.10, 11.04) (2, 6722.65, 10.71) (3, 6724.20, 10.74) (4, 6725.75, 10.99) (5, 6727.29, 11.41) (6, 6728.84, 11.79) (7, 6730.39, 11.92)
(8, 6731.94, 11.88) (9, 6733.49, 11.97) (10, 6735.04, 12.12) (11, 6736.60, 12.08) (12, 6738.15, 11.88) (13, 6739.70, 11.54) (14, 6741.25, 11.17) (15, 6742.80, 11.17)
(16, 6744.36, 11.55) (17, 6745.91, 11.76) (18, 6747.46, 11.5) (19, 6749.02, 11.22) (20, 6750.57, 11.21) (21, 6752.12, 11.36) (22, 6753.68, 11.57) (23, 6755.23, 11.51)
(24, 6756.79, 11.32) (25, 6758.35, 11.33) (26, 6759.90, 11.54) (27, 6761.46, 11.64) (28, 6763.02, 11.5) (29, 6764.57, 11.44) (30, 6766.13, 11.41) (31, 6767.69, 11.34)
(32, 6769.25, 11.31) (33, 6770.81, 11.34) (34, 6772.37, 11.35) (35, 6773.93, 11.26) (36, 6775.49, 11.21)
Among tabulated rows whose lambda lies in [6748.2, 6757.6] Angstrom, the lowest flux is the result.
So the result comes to 11.21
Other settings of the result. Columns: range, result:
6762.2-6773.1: 11.31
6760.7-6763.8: 11.5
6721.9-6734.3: 10.71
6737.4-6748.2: 11.17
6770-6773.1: 11.34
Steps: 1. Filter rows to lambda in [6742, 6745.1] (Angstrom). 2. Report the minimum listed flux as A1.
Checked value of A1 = 11.17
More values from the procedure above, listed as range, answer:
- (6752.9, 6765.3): 11.32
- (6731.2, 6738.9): 11.88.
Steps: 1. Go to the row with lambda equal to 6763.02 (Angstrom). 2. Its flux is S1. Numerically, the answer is 11.5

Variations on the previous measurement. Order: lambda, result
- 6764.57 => 11.44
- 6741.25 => 11.17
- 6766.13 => 11.41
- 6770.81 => 11.34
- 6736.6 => 12.08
